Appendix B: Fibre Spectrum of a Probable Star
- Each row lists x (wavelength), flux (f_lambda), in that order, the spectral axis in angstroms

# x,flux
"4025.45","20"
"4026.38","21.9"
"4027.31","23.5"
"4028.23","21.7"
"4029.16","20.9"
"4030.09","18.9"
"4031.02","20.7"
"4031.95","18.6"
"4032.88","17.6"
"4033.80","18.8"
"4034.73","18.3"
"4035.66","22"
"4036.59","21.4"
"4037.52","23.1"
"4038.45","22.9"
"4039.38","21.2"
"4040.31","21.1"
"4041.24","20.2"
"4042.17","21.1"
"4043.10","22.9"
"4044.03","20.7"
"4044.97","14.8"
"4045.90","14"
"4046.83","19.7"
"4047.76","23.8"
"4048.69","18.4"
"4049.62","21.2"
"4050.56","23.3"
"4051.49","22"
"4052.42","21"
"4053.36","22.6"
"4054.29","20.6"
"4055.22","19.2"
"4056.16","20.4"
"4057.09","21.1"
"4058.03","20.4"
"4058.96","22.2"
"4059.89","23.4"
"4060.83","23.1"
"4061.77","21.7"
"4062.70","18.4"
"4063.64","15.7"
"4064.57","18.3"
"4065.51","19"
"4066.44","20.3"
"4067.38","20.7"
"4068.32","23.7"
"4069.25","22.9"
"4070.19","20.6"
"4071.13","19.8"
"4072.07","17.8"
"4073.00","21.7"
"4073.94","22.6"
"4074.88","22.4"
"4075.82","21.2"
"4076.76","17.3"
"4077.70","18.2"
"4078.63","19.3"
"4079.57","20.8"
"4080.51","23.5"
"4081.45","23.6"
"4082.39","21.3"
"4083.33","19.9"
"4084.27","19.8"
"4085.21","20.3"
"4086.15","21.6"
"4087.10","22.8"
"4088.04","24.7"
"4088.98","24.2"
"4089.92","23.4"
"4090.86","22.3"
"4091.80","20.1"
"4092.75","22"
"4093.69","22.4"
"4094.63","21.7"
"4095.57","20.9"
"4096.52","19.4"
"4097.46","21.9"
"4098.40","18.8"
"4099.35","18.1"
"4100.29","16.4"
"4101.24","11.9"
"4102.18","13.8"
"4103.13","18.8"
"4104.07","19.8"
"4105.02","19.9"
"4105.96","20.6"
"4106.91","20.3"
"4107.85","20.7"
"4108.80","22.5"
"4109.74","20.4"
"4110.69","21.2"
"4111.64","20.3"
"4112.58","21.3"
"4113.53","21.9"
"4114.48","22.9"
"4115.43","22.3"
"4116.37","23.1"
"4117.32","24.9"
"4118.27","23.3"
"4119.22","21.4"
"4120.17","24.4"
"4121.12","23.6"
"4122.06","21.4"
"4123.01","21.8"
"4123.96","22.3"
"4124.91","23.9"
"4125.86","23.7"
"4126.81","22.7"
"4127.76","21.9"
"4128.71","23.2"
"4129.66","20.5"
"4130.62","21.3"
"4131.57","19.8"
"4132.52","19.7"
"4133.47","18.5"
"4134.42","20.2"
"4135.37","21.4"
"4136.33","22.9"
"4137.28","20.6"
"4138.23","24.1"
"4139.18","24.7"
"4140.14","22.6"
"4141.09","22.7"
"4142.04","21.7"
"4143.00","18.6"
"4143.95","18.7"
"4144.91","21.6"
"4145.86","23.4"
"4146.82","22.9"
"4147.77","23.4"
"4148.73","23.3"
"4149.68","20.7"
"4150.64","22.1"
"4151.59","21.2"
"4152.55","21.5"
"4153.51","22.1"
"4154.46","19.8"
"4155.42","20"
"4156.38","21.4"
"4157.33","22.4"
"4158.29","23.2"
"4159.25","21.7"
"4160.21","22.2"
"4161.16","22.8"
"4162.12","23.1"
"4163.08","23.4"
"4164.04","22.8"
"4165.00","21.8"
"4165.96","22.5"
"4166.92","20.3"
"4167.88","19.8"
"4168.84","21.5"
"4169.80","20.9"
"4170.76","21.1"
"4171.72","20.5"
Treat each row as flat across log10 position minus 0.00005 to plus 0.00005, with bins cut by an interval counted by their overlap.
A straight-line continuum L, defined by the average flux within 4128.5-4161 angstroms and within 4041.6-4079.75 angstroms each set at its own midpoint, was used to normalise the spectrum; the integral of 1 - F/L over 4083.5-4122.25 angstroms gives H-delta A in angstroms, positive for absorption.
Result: 0.0 angstroms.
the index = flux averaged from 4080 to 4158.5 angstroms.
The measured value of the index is 21.4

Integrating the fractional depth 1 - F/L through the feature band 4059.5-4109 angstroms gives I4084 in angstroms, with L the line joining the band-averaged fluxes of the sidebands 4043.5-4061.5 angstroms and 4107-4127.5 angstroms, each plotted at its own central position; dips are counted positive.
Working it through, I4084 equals 2.27 angstroms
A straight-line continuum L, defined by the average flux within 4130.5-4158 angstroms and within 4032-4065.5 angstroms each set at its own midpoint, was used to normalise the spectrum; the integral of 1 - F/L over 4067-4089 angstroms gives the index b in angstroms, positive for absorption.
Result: -0.5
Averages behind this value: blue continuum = 20.4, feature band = 21.2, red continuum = 21.5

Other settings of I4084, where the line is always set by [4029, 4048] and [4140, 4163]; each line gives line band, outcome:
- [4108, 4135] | -0.7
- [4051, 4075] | -0.4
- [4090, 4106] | 1.2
